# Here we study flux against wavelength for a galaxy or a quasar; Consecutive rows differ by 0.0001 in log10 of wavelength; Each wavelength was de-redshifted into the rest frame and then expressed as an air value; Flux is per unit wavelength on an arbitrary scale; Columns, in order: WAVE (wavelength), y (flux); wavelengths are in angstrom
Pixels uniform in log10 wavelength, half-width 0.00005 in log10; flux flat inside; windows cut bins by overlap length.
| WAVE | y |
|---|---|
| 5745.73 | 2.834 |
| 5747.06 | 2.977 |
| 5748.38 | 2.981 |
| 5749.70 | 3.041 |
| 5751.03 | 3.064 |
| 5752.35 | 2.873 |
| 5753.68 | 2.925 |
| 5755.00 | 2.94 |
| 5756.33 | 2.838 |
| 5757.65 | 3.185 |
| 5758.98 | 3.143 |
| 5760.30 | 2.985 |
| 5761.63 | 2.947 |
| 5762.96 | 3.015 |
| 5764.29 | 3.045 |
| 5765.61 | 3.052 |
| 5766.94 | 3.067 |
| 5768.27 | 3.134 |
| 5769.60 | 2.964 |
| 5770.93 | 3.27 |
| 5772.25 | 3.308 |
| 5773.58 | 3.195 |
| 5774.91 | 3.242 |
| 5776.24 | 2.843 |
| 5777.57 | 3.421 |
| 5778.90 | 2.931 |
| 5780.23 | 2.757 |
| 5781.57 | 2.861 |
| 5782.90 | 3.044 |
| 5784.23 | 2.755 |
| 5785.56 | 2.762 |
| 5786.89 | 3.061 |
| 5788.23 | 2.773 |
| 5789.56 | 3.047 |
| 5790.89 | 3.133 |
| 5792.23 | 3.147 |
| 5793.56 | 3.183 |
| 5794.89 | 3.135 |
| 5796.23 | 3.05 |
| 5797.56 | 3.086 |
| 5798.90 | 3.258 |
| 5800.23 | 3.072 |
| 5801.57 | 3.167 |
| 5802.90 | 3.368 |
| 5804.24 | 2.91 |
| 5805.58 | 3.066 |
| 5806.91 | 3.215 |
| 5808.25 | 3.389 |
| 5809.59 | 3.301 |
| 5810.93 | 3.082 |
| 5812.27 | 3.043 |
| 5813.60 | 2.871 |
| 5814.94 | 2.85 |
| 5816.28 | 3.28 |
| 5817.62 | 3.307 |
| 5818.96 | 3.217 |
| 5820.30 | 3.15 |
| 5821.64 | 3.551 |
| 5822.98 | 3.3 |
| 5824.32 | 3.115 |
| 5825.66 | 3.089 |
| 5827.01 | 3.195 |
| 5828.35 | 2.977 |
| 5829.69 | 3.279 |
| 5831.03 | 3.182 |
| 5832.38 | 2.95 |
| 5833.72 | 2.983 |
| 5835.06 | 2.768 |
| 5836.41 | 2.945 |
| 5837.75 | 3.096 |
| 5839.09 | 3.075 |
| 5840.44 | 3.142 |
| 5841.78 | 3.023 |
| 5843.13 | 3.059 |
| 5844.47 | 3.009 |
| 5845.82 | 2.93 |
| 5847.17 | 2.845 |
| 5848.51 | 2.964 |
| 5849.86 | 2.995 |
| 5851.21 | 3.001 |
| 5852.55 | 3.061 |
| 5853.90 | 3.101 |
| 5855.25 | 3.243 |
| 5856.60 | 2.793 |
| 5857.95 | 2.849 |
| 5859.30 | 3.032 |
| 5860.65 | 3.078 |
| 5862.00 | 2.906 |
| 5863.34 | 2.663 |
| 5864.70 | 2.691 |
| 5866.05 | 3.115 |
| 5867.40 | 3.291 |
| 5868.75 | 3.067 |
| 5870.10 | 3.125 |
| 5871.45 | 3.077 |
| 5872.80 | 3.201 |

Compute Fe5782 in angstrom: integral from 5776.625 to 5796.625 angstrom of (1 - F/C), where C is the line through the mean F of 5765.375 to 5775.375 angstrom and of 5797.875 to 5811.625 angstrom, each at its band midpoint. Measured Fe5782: 1.0 angstrom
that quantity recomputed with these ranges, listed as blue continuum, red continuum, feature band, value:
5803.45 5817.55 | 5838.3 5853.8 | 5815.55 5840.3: -0.58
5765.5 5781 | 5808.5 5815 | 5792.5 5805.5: -0.23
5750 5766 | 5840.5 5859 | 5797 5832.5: -1.94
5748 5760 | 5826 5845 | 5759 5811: -1.03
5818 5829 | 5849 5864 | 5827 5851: 0.60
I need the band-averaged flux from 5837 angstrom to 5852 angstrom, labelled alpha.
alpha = 3.01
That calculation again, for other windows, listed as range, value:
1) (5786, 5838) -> 3.12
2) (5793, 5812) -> 3.16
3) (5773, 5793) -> 3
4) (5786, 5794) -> 3.04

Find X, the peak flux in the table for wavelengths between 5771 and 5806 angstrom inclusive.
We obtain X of 3.421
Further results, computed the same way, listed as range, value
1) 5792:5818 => 3.389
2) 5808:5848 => 3.551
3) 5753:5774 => 3.308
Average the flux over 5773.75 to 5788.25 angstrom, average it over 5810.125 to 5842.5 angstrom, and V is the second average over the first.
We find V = 1.0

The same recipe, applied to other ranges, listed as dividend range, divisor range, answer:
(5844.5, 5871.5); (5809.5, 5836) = 0.96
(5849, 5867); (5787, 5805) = 0.96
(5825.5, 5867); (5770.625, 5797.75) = 0.99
